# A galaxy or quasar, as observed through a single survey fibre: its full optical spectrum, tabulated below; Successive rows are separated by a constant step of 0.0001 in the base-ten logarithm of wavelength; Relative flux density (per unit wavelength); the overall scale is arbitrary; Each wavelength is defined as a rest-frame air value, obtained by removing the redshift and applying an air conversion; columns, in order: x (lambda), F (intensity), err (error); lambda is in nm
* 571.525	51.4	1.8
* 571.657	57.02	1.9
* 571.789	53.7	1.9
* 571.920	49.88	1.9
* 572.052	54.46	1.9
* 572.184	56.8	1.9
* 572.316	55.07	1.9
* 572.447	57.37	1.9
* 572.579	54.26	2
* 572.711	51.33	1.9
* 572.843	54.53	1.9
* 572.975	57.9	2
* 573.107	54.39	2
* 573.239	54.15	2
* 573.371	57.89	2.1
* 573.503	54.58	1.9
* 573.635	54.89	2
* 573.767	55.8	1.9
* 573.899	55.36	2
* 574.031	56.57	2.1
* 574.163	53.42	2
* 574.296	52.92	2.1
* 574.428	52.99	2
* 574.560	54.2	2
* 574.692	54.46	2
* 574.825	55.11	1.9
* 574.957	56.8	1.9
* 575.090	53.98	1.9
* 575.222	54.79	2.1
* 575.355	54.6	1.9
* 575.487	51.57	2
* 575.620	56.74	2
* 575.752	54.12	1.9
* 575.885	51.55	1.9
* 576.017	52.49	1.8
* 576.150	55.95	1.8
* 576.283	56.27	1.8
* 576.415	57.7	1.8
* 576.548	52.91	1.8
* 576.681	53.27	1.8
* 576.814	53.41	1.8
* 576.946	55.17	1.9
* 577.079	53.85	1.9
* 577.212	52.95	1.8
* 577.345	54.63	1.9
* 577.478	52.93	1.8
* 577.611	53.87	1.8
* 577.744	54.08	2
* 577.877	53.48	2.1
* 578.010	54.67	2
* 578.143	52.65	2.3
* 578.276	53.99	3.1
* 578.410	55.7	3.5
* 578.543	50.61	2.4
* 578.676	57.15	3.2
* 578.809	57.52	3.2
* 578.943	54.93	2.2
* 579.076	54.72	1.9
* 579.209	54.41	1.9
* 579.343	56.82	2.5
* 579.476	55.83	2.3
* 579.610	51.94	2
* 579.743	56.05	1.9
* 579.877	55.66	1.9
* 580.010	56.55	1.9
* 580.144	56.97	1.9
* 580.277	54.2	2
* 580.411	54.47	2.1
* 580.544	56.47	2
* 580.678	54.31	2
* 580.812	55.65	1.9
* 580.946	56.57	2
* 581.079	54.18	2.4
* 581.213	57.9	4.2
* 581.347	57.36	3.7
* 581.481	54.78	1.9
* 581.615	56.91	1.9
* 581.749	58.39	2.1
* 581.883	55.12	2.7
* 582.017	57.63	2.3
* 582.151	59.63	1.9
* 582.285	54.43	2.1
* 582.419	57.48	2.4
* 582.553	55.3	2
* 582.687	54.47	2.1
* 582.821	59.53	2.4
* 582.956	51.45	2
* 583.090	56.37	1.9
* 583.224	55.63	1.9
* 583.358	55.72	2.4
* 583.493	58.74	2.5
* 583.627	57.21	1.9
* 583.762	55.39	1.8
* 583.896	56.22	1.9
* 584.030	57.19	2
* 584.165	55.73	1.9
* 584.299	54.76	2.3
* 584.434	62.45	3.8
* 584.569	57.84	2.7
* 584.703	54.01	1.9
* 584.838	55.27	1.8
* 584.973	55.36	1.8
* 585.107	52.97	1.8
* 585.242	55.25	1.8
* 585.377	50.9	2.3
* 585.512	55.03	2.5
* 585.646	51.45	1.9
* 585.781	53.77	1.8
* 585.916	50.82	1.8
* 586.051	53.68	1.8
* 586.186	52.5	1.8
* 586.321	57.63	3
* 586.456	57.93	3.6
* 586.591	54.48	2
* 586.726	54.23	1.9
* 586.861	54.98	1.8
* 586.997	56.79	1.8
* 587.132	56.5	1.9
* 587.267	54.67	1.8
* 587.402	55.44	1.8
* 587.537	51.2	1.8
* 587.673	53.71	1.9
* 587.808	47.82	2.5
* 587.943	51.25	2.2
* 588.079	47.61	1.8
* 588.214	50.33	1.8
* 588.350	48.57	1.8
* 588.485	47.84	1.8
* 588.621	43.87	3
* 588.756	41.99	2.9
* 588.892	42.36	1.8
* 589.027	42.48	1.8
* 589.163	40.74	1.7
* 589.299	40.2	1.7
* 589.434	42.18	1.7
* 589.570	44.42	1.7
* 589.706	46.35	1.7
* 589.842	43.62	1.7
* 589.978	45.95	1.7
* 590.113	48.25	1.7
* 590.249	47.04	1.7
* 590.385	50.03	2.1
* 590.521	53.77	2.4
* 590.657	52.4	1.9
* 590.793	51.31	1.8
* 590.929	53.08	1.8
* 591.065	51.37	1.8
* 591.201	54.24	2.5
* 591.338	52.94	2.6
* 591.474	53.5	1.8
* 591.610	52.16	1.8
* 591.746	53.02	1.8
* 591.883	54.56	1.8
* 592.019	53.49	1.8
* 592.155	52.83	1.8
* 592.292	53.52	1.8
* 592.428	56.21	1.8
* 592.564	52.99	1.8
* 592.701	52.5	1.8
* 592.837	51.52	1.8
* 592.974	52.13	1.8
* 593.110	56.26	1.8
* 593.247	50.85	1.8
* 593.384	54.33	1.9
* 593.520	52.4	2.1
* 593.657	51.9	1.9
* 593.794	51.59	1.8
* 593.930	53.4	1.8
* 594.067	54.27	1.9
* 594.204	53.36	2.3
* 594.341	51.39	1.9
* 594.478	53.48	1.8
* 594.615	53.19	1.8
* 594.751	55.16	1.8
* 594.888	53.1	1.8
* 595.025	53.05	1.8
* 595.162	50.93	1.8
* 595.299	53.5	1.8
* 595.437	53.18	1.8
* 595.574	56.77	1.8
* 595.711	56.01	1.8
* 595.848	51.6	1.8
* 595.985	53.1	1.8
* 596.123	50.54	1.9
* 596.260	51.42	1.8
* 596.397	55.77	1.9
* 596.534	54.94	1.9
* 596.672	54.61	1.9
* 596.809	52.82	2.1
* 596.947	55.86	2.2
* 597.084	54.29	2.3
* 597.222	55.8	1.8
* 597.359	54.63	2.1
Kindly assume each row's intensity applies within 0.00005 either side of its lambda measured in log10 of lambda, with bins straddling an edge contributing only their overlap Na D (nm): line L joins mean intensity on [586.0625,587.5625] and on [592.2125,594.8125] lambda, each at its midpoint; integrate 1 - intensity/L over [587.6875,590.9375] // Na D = 0.46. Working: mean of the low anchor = 55.2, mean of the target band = 46.8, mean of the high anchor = 53.2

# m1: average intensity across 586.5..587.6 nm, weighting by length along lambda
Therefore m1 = 54.9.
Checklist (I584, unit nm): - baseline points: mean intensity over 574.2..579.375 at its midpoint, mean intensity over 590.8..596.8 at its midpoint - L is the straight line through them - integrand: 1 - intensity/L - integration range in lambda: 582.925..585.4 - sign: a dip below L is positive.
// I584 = -0.09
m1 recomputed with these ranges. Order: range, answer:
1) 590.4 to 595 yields 53.1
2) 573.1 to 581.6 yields 54.8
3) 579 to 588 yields 55.3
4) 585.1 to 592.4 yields 50.7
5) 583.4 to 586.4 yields 55.2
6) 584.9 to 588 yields 53.9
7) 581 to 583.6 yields 56.4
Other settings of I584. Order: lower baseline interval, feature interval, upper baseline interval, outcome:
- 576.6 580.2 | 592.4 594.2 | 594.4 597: 0.02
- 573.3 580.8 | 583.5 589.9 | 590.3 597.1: 0.25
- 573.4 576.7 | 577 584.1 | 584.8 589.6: -0.36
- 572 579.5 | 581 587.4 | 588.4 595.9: -0.36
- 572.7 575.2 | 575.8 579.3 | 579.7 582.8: 0.08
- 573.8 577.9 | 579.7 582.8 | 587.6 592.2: -0.24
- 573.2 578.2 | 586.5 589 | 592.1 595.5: 0.13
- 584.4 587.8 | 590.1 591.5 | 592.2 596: 0.05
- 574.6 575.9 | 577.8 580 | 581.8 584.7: 0.02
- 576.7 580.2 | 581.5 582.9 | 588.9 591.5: -0.12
